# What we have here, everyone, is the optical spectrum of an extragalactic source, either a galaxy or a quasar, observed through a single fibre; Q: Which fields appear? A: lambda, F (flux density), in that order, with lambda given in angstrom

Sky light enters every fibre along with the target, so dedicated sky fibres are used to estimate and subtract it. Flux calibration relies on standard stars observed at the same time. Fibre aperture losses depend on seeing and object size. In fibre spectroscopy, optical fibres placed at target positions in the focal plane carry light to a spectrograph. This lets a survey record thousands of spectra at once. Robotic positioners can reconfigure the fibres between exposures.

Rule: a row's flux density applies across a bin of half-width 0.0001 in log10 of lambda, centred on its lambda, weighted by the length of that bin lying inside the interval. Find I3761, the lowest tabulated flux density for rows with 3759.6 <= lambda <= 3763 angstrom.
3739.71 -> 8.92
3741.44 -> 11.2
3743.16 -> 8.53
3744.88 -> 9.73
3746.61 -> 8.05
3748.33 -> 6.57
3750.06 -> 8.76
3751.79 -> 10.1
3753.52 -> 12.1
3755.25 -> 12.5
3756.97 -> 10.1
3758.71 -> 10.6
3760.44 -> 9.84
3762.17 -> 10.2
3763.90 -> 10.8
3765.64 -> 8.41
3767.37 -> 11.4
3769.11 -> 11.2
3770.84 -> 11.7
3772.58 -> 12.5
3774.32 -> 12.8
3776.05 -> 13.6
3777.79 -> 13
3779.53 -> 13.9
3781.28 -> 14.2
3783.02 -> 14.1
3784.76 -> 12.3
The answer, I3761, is 9.84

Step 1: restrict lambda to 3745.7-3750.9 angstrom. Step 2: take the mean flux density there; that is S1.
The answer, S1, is 7.8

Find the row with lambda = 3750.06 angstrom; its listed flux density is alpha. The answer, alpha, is 8.76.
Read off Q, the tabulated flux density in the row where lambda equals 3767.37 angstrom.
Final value 11.4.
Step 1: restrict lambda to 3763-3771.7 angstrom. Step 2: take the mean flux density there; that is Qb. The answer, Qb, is 10.7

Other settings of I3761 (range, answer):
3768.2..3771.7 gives 11.2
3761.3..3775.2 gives 8.41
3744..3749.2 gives 6.57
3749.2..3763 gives 8.76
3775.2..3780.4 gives 13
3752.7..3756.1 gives 12.1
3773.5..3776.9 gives 12.8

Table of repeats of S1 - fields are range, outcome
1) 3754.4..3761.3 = 10.8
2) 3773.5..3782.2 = 13.5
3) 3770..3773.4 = 12.1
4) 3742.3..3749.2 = 8.22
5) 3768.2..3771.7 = 11.5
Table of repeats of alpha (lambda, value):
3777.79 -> 13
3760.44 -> 9.84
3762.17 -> 10.2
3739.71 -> 8.92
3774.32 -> 12.8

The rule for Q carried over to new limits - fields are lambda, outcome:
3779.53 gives 13.9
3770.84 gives 11.7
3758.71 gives 10.6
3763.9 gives 10.8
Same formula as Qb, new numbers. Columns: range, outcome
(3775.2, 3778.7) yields 13.3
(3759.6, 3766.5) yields 9.81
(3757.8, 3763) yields 10.2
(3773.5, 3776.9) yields 13.2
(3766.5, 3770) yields 11.3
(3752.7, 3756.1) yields 12.3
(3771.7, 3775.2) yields 12.7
